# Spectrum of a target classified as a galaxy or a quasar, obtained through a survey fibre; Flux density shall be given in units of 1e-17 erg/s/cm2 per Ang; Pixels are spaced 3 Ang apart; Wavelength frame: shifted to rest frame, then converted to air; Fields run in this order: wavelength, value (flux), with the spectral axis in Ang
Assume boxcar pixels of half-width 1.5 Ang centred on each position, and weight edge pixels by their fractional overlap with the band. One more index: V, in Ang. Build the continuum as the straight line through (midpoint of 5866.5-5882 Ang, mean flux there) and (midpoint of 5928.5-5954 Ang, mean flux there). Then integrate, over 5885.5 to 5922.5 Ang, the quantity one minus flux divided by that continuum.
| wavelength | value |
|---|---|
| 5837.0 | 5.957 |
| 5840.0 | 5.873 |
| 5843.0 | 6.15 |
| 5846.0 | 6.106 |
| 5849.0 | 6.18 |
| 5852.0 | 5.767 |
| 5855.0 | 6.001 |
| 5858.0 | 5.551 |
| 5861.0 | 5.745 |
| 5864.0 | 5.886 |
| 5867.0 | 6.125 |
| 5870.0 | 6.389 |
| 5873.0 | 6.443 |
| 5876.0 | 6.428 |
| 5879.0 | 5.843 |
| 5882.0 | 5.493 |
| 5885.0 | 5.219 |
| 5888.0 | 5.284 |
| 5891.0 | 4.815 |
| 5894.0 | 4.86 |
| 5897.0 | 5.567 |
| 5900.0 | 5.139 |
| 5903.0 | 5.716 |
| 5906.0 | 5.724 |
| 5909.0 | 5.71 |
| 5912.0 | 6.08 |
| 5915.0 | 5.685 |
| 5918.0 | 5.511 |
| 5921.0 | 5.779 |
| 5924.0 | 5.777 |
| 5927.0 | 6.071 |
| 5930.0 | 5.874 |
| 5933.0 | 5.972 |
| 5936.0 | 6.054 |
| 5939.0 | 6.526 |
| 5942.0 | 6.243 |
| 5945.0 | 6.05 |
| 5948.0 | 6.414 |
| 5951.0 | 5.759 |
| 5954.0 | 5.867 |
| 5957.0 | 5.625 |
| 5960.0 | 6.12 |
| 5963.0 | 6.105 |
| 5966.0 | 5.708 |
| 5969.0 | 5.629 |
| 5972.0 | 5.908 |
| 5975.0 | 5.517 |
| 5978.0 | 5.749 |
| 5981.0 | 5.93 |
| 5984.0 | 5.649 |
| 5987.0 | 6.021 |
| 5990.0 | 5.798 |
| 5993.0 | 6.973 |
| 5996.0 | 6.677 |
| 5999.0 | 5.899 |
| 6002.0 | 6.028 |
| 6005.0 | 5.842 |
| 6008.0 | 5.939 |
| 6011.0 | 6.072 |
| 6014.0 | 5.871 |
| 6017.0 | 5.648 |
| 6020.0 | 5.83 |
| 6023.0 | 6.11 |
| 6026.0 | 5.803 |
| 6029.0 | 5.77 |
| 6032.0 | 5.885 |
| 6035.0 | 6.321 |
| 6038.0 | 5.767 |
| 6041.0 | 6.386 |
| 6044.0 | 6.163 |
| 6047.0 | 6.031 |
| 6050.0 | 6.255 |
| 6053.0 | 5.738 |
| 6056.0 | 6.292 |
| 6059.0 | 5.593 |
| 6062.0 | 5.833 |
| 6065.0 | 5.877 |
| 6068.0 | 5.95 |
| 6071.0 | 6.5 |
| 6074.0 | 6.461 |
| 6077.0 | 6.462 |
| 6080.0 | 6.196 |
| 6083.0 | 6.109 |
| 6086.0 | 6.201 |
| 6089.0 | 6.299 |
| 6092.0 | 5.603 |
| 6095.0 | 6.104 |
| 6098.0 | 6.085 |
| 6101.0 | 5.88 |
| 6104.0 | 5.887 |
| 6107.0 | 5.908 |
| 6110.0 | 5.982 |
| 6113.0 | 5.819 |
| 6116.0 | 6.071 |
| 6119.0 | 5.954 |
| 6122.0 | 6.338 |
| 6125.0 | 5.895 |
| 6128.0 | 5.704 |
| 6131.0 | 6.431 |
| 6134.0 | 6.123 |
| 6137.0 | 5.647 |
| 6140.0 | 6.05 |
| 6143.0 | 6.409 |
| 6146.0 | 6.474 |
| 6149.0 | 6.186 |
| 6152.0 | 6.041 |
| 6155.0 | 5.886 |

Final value 4.0 Ang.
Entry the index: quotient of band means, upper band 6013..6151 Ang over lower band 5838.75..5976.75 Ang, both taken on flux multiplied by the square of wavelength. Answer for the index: 1.10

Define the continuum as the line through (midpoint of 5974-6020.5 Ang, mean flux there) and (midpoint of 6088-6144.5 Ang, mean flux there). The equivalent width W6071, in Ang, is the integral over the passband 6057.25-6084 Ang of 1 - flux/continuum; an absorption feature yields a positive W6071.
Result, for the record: -0.5 Ang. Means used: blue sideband 5.97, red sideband 6.01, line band 6.11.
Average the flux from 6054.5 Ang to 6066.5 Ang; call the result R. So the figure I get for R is 5.9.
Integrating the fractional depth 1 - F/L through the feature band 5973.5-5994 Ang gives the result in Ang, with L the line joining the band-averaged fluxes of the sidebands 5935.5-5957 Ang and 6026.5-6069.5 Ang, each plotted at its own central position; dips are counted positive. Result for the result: 0.5 Ang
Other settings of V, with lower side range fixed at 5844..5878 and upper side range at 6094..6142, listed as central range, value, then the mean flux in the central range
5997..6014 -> 0.1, 5.97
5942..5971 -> 0.5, 5.94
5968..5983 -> 0.7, 5.75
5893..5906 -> 1.4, 5.38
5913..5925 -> 0.7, 5.7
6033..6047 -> -0.3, 6.14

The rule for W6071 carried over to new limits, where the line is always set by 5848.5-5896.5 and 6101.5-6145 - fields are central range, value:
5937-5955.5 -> -1.0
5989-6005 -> -1.0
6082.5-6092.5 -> -0.2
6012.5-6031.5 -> 0.2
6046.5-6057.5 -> -0.3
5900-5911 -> 0.2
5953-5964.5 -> -0.2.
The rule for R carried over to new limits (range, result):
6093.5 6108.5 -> 5.97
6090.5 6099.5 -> 5.93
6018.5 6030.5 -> 5.88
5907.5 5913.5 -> 5.9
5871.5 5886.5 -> 5.89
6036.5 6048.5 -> 6.09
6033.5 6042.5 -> 6.16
